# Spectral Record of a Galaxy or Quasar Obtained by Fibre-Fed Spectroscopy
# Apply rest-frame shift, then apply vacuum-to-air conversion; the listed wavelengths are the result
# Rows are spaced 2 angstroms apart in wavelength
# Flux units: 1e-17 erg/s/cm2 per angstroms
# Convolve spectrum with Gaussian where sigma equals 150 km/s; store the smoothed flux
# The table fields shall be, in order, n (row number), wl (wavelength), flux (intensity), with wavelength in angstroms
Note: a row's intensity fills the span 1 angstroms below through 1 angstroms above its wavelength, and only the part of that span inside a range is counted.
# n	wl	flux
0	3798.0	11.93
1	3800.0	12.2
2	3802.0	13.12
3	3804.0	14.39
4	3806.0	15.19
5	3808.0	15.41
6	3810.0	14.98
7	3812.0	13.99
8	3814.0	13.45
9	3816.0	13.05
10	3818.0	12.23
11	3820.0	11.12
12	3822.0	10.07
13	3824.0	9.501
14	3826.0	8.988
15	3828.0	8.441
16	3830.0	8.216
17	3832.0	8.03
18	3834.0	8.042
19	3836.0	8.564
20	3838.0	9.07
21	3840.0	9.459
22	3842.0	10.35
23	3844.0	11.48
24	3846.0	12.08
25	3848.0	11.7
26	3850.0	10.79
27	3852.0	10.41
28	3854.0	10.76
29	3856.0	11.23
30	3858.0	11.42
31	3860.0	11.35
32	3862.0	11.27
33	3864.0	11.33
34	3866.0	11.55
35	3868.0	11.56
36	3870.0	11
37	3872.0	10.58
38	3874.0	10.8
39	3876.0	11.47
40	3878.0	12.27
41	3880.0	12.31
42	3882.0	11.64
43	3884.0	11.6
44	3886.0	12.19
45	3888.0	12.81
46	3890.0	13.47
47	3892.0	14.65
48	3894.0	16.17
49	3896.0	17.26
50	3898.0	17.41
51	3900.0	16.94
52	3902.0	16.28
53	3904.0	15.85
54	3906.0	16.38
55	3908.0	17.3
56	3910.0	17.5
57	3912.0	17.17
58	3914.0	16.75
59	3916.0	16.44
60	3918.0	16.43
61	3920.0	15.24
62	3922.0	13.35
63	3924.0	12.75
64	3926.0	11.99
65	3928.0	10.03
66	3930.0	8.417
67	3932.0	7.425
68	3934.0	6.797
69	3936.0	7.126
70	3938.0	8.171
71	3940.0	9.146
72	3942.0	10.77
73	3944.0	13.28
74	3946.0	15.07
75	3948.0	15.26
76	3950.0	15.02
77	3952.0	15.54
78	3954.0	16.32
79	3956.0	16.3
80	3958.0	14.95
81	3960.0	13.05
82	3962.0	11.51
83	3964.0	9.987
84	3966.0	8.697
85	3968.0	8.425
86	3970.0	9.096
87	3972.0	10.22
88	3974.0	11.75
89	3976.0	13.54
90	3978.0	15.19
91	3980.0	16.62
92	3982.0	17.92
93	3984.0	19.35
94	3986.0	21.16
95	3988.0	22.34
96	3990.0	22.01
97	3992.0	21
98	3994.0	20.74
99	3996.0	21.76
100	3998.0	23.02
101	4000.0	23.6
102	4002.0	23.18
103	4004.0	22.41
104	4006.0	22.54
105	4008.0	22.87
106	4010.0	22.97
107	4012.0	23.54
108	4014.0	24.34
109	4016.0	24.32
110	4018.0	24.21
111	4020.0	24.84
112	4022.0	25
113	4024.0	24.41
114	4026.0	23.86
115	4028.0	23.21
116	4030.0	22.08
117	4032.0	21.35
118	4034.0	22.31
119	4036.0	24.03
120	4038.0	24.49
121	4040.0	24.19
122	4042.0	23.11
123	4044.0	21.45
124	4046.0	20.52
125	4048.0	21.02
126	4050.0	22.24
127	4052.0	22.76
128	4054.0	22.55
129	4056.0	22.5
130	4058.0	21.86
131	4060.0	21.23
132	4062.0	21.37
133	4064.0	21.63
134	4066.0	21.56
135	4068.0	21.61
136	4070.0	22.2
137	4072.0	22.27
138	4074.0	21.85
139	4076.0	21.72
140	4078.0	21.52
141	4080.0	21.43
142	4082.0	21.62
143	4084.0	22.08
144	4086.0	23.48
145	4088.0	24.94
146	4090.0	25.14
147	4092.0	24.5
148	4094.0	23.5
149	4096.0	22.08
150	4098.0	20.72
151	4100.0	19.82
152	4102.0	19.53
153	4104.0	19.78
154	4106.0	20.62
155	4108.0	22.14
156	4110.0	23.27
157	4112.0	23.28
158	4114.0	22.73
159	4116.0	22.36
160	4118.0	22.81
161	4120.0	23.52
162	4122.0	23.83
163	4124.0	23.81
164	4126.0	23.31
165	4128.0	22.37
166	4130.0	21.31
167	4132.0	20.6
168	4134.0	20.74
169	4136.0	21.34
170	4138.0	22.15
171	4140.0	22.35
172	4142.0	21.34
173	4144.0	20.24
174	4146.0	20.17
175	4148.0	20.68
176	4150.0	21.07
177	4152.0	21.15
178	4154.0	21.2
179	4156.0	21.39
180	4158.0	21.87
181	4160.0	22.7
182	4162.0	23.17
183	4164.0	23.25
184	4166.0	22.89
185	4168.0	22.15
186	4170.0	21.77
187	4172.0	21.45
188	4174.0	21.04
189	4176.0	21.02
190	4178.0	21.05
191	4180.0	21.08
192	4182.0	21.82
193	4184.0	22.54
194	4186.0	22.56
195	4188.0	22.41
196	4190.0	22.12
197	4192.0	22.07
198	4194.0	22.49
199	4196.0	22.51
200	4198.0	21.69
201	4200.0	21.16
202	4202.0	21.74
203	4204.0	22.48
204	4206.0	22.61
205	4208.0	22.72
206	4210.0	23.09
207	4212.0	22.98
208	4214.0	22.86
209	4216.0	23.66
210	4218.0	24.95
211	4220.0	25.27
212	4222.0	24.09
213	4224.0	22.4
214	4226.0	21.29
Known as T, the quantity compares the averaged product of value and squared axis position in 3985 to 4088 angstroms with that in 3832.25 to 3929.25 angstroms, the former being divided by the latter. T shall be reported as 1.90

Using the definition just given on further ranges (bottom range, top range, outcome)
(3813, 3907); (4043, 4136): 2.09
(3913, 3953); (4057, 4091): 1.95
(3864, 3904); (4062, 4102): 1.85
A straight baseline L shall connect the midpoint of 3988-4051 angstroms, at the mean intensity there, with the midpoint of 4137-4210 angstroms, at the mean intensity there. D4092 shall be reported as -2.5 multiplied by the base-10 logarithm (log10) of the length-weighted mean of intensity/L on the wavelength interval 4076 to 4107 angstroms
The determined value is 0.019 mag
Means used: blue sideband 22.9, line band 22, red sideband 21.9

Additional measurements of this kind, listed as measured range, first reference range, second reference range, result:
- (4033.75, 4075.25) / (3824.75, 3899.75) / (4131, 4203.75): -0.235 mag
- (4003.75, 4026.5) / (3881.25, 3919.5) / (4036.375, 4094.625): -0.172 mag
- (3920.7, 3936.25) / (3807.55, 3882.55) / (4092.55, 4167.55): 0.381 mag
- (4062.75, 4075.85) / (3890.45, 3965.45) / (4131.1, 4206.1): -0.184 mag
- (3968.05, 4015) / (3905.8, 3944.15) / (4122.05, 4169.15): -0.247 mag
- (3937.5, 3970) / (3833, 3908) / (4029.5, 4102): 0.299 mag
